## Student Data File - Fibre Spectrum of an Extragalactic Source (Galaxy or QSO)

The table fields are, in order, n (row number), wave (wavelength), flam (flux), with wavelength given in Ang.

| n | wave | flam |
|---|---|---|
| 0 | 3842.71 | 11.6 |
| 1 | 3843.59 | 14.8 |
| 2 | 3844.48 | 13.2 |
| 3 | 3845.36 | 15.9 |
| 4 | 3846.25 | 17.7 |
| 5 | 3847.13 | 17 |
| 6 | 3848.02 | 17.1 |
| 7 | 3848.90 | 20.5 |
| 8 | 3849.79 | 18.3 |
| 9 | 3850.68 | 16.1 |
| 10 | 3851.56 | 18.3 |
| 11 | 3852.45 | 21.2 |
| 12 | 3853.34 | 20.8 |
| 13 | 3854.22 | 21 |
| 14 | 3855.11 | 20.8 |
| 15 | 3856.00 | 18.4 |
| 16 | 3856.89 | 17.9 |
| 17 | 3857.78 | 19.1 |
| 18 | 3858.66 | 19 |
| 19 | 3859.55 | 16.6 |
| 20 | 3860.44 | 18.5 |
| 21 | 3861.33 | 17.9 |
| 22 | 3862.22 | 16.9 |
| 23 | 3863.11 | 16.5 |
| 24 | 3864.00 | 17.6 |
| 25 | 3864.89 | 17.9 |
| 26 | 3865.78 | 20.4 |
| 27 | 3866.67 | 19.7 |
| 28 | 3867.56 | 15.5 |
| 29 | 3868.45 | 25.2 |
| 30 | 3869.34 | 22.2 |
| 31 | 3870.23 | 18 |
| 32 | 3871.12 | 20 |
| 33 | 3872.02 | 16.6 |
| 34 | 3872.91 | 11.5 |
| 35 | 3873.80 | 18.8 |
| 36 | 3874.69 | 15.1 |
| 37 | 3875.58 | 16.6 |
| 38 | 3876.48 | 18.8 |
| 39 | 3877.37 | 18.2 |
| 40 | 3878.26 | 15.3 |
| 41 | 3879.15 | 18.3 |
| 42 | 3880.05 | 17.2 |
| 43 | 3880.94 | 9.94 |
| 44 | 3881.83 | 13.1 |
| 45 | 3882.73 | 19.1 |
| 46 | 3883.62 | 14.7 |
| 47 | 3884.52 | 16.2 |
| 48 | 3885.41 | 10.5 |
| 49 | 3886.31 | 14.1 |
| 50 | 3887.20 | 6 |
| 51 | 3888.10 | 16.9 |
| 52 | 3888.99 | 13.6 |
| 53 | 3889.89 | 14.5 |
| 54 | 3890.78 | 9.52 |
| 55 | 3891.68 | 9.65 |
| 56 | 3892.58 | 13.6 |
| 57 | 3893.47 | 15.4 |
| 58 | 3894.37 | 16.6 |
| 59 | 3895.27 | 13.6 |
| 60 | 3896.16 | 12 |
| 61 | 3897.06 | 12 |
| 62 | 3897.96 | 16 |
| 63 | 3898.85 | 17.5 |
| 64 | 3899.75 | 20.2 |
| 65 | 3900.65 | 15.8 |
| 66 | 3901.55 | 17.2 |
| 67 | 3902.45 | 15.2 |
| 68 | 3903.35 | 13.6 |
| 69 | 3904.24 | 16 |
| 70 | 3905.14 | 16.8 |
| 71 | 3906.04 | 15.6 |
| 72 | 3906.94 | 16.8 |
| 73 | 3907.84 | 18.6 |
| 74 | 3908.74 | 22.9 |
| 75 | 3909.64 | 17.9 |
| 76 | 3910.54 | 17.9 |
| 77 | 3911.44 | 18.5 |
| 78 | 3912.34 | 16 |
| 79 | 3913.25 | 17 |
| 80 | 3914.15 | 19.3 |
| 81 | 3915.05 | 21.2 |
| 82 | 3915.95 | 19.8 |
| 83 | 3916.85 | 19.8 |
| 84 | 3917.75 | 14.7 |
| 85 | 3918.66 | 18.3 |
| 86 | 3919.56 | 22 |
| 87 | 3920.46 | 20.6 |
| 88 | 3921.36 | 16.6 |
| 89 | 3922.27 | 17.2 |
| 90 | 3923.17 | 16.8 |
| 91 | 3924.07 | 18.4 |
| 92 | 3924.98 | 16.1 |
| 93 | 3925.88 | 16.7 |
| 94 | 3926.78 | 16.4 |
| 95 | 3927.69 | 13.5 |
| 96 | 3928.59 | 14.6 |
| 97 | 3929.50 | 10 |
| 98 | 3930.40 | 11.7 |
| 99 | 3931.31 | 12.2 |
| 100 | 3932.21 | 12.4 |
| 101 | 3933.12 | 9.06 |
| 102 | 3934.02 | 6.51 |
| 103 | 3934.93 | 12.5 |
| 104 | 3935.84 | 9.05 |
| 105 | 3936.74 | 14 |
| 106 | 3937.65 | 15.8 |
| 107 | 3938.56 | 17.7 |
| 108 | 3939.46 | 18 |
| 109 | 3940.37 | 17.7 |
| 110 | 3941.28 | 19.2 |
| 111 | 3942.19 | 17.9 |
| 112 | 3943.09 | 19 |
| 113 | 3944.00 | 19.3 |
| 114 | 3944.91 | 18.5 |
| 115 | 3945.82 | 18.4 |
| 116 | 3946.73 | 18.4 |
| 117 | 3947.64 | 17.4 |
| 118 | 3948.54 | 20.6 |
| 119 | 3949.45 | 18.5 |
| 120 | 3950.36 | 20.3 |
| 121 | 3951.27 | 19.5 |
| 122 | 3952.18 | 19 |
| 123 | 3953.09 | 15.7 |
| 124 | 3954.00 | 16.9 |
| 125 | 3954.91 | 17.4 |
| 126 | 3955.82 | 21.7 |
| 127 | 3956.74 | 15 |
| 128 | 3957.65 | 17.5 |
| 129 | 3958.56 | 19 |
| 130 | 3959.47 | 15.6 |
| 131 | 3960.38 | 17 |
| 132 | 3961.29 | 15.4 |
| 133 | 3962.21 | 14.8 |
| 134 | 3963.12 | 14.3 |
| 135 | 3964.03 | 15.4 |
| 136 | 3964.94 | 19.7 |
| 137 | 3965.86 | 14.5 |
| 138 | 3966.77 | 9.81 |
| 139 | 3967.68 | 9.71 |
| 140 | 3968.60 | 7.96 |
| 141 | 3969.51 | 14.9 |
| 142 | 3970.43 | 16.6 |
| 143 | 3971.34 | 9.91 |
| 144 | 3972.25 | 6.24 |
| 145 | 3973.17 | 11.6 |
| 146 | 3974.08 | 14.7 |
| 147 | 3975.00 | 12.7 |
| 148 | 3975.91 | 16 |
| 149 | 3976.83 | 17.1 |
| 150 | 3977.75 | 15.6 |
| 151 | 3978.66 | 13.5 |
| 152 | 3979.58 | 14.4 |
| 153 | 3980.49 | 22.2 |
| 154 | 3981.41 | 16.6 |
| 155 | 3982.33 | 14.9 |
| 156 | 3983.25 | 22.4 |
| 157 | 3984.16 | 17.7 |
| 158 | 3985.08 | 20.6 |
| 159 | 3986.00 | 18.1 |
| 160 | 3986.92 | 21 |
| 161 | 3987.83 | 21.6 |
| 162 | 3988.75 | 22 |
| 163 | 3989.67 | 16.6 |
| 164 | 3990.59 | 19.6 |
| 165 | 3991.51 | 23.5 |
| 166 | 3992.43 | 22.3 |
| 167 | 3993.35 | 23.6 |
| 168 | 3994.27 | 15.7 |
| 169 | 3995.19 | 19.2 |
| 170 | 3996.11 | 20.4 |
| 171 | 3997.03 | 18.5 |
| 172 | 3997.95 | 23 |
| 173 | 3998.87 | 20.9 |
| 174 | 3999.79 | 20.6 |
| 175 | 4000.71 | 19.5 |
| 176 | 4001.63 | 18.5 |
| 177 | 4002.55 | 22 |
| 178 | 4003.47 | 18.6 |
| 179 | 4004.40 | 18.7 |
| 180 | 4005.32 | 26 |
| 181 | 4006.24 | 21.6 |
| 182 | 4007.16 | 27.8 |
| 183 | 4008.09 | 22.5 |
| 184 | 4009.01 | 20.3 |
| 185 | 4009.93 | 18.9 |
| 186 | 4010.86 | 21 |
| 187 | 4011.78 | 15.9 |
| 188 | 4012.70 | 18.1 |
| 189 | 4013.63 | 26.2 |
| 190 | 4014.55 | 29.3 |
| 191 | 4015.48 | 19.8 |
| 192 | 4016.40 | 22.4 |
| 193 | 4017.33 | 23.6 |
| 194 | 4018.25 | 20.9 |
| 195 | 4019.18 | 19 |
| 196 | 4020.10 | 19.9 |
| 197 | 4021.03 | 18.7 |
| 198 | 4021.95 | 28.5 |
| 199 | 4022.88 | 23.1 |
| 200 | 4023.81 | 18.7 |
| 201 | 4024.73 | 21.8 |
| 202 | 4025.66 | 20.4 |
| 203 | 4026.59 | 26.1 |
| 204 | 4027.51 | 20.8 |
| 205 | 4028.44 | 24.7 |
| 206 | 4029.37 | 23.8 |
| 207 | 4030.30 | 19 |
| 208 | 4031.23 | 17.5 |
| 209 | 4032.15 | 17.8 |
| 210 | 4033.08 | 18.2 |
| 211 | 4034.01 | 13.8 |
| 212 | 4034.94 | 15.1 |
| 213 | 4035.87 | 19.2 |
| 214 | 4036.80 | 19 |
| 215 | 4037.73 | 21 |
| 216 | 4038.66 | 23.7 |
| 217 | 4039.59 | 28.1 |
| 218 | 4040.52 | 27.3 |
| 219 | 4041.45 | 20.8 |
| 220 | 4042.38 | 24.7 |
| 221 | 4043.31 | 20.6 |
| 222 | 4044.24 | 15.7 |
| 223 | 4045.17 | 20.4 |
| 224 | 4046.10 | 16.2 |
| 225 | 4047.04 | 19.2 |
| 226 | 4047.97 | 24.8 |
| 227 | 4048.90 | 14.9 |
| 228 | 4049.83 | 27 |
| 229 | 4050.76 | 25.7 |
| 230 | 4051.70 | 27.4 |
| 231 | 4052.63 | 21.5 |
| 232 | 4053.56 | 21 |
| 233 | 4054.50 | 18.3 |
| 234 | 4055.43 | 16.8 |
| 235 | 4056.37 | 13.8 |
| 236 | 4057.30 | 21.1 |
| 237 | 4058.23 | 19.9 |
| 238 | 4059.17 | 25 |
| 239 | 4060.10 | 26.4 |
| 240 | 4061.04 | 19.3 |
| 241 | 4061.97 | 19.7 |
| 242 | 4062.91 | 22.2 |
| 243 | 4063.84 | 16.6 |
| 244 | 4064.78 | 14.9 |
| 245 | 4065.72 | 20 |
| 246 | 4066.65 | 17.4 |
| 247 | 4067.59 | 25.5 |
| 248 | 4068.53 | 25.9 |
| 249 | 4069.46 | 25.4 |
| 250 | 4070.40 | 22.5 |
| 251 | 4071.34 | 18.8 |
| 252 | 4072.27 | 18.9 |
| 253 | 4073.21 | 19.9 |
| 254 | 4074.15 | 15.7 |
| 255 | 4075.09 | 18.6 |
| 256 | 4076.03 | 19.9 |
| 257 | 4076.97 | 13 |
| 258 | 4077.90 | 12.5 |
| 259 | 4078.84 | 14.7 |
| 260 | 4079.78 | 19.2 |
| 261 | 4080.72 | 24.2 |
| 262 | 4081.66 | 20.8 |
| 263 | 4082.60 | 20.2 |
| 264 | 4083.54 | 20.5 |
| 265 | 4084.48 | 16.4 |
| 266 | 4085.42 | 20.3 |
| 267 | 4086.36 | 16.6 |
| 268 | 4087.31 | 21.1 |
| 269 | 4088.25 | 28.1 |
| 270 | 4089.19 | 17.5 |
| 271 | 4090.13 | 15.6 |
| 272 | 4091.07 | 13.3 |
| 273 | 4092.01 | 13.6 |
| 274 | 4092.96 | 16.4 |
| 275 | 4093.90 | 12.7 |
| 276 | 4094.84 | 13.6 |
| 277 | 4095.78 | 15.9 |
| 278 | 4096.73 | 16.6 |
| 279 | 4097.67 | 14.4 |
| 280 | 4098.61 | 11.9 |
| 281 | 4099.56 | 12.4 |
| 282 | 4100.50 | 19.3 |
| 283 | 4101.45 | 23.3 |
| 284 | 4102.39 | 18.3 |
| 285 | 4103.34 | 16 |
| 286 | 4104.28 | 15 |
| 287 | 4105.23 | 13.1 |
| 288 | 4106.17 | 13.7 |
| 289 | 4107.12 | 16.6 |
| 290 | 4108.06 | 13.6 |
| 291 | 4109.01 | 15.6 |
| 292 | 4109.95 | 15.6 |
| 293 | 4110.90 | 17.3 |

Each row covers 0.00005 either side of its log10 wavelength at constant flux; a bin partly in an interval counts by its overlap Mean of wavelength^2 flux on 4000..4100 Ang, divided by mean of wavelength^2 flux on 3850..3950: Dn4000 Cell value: 1.3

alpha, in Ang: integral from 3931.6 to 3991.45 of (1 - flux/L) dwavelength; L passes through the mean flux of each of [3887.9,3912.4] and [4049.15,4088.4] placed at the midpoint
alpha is 3.8 Ang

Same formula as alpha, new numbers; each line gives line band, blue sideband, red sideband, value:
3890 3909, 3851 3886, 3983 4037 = 3.1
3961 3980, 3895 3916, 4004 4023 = 6.1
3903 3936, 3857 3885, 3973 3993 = 3.0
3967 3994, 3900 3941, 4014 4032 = 4.1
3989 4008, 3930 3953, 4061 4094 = -4.0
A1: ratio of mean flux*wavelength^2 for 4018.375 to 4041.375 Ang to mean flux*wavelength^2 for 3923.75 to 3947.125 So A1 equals 1.5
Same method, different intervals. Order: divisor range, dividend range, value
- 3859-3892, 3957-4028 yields 1.23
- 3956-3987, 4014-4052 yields 1.44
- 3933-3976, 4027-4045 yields 1.38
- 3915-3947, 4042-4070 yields 1.39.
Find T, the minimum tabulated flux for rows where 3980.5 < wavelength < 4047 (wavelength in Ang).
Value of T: 13.8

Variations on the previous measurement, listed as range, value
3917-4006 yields 6.24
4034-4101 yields 11.9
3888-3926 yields 9.52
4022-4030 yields 18.7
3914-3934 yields 9.06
